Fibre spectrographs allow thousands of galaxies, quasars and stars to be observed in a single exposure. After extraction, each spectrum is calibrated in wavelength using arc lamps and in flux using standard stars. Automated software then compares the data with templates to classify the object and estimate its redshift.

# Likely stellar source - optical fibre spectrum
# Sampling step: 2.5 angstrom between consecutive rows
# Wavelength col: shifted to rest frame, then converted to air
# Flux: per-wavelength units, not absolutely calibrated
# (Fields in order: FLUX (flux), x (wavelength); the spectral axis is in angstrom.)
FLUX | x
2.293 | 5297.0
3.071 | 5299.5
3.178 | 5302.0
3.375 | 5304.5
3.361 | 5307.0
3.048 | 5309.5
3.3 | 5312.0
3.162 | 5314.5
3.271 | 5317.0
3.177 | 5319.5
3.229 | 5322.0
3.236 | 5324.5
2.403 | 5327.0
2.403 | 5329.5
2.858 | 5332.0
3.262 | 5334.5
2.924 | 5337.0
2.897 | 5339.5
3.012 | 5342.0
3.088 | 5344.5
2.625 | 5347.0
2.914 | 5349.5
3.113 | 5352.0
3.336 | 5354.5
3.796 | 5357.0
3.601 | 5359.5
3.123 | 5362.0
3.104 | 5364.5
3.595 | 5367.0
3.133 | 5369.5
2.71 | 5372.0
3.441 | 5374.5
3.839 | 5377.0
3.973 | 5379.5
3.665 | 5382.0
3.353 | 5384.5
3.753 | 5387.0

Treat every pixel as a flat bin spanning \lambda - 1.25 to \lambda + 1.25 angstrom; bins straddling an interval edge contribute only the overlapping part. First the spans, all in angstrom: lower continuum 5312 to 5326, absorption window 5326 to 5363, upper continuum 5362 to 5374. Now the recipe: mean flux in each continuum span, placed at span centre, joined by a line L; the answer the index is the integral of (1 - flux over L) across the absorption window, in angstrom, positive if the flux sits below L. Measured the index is 1.8 angstrom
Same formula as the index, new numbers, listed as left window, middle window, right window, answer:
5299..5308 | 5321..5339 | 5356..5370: 2.3 angstrom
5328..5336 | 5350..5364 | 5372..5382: -0.4 angstrom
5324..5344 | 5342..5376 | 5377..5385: 1.2 angstrom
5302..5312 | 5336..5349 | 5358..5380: 1.6 angstrom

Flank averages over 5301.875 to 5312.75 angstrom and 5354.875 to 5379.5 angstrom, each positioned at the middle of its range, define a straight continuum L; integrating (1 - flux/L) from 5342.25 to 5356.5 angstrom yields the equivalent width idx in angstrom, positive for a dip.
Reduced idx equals 1.3 angstrom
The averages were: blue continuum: 3.26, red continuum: 3.4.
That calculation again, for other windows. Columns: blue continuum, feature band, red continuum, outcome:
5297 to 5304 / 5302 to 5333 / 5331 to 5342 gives -0.8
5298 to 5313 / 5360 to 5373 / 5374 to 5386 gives 1.5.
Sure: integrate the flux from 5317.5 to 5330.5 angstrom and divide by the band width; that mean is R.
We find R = 2.92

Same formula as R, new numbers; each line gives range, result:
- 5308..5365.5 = 3.08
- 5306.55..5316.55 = 3.21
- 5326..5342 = 2.81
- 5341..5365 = 3.17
